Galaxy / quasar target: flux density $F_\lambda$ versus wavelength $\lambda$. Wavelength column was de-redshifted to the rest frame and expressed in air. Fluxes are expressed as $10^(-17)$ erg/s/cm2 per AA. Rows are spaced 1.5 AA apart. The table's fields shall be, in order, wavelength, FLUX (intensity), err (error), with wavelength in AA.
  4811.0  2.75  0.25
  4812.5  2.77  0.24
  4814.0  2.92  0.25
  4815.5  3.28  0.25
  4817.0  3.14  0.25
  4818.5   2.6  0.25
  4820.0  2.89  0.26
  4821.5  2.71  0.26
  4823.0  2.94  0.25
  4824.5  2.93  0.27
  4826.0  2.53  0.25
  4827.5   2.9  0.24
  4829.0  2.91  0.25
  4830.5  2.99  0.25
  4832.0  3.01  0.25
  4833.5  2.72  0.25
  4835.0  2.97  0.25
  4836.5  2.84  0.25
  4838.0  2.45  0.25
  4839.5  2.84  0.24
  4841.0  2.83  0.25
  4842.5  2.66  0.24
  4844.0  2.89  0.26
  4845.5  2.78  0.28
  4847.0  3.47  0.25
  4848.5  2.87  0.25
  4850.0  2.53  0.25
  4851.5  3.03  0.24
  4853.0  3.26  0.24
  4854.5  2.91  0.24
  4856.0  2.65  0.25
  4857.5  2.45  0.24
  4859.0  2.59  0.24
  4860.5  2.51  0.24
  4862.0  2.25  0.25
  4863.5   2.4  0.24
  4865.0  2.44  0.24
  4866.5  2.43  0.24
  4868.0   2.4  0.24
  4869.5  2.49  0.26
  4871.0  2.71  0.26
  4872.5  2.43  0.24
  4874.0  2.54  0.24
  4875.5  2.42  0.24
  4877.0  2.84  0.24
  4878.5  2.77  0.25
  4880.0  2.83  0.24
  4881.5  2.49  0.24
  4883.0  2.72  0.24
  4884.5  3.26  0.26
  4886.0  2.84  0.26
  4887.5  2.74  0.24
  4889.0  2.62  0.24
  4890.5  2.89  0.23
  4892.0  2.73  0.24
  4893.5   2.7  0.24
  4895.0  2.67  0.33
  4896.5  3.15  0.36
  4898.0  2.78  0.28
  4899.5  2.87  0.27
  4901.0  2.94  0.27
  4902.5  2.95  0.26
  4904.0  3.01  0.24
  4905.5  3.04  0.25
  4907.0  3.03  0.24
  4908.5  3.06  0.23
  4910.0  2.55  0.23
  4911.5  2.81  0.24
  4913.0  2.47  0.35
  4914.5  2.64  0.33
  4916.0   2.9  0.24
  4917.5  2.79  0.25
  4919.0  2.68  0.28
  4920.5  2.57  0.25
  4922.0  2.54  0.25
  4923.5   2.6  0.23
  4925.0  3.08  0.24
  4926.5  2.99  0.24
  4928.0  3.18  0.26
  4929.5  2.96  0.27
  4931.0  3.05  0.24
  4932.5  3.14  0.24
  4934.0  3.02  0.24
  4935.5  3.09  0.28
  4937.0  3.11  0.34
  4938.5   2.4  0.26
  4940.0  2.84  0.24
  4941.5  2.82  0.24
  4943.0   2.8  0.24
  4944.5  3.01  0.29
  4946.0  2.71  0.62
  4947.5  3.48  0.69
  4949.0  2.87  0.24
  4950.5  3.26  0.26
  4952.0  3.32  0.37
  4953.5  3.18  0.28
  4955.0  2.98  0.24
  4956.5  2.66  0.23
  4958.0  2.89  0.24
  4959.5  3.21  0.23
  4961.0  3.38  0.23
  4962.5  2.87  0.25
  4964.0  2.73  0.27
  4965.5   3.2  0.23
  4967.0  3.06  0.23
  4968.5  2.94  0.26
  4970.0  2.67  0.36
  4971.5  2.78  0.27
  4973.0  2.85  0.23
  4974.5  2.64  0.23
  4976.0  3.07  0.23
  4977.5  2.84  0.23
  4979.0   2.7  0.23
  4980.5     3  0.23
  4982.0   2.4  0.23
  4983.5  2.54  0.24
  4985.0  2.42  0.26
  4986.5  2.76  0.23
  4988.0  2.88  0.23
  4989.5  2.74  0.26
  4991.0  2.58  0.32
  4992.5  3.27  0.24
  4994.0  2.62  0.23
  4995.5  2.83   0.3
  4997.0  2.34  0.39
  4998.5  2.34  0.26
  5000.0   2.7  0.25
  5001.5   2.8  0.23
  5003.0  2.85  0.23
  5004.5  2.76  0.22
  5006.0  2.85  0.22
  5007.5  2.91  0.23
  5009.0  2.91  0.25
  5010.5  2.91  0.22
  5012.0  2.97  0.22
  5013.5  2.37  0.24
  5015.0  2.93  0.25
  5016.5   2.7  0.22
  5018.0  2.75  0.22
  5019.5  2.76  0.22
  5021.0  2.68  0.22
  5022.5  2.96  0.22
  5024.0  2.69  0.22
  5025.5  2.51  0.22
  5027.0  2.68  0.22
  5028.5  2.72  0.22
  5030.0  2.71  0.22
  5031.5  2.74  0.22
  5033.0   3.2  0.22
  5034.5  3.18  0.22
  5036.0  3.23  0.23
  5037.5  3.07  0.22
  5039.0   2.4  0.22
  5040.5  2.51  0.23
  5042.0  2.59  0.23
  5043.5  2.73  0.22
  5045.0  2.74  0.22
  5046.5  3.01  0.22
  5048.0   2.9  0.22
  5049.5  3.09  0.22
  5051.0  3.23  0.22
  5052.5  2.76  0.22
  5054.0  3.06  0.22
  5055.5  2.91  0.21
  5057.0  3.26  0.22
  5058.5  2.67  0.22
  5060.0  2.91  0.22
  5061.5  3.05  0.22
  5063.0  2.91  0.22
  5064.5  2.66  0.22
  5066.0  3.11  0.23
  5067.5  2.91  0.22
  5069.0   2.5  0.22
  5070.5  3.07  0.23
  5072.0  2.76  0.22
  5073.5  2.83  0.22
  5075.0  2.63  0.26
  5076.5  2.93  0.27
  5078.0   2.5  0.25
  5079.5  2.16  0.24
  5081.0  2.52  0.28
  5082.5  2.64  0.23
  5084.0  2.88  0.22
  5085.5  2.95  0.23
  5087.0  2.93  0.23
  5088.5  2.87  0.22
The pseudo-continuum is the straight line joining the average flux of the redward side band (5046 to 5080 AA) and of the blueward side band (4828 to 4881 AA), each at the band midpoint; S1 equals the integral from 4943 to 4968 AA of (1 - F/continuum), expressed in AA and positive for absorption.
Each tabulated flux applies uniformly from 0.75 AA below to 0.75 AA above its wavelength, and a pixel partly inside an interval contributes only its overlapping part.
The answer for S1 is -2.3 AA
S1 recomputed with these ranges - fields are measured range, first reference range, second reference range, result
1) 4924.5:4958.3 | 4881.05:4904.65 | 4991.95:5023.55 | -2.2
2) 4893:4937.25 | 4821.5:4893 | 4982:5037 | -2.1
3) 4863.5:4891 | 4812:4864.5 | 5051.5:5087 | 1.6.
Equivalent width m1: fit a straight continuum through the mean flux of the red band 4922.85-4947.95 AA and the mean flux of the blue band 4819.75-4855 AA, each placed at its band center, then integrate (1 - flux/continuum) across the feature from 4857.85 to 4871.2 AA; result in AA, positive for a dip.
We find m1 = 2.0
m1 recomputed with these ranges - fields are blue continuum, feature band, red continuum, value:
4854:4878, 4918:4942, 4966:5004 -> -2.1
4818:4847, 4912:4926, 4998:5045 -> 0.5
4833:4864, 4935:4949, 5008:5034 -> -0.7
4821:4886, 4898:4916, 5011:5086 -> -0.6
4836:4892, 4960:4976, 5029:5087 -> -0.8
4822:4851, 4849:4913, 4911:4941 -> 2.6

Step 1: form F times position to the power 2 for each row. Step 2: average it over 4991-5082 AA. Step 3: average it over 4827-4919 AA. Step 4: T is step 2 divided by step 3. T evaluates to 1.08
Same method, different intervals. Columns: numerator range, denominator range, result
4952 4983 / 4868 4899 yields 1.10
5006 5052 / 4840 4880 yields 1.13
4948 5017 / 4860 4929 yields 1.07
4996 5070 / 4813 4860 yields 1.07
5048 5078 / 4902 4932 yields 1.08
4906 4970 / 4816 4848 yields 1.07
